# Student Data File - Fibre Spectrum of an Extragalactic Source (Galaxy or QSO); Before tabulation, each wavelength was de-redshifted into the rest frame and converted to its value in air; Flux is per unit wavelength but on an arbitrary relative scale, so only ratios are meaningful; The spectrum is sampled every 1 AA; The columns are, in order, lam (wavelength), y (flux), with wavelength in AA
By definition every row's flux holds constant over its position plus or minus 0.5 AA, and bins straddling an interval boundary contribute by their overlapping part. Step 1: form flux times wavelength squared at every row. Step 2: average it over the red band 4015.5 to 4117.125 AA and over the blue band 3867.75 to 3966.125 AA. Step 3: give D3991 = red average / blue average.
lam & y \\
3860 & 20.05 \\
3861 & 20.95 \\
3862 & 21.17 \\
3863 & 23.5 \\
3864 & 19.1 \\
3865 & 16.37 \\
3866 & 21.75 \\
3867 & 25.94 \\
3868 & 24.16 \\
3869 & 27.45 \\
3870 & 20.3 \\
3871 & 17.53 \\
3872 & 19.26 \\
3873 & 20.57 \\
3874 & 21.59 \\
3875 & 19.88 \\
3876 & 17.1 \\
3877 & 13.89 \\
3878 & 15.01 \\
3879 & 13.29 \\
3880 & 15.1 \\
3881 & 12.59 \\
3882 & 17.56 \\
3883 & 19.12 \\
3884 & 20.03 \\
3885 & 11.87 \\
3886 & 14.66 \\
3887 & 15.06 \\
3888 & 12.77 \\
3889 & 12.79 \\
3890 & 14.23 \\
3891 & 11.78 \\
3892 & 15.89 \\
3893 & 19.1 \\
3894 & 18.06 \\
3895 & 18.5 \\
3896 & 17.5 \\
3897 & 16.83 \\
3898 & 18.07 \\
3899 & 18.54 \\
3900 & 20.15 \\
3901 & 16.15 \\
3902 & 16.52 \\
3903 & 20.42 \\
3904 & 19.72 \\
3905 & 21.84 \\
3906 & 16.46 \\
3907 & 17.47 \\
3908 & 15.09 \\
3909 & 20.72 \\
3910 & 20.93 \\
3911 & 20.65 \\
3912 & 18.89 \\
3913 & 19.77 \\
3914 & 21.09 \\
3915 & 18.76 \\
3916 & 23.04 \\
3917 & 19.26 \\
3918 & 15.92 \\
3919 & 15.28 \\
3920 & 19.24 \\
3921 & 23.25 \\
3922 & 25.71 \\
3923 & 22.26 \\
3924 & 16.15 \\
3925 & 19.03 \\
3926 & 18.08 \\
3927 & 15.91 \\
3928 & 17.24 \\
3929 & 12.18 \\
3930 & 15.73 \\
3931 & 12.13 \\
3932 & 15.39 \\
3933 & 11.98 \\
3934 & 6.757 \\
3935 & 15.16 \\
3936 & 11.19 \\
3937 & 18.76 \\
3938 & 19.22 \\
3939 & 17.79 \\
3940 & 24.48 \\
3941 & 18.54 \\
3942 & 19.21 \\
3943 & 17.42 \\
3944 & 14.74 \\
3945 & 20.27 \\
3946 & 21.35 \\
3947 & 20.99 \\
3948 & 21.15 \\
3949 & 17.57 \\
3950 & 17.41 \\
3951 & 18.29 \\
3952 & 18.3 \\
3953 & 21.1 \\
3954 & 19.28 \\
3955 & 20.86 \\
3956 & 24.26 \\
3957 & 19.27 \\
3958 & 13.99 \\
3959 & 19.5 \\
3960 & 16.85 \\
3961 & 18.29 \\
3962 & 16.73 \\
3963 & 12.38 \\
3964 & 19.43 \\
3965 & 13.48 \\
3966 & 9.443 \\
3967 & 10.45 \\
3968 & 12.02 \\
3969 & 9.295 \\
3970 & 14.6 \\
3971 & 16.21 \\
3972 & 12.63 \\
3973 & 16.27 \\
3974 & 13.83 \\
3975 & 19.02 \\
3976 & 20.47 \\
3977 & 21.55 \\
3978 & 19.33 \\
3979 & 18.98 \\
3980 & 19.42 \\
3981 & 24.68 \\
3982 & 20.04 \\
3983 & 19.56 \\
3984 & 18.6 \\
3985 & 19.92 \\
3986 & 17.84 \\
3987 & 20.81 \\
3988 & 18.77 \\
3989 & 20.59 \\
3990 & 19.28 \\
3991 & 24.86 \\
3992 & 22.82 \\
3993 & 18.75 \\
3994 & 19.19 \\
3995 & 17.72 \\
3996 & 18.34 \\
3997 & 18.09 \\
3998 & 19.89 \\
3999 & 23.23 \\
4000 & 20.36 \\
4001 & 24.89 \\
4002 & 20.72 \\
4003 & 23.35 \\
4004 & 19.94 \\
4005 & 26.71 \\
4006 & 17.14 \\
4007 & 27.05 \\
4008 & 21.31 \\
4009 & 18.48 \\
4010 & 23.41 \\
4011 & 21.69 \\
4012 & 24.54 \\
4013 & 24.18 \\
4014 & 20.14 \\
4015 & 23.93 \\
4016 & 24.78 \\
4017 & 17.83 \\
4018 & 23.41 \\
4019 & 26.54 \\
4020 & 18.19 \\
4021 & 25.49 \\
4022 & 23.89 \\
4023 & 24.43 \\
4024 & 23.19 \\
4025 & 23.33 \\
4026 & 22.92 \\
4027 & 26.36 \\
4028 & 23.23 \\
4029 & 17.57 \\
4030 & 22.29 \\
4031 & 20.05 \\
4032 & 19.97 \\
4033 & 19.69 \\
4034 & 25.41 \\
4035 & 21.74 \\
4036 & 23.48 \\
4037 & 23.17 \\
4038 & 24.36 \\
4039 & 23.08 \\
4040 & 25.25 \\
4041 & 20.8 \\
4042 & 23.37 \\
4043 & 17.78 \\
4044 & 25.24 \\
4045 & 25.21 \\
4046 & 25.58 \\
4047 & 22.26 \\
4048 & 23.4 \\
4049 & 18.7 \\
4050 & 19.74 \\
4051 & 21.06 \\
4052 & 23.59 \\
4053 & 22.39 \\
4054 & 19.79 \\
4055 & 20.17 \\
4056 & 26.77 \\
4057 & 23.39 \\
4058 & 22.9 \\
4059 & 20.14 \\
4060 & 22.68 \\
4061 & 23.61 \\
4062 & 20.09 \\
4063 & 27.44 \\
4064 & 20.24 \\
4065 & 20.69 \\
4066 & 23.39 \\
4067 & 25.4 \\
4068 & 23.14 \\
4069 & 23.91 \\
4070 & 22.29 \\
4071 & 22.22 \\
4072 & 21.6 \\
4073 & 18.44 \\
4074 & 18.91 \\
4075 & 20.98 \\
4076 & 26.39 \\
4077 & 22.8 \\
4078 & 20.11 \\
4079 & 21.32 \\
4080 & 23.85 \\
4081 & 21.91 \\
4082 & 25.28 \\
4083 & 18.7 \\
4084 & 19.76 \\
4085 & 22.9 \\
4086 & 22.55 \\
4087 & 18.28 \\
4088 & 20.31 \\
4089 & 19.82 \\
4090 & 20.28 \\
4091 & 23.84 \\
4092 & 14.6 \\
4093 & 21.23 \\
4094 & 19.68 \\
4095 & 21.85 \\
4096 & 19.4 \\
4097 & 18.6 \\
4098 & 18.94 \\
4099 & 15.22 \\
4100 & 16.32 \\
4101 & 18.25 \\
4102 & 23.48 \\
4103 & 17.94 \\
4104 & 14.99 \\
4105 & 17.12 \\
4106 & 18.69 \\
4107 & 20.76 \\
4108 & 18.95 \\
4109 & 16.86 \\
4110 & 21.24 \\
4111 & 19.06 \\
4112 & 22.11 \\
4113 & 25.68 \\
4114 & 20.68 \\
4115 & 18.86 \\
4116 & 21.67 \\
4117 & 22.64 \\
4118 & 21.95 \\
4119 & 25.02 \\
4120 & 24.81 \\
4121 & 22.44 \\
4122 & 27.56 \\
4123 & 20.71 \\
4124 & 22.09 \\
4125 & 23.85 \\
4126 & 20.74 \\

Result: 1.31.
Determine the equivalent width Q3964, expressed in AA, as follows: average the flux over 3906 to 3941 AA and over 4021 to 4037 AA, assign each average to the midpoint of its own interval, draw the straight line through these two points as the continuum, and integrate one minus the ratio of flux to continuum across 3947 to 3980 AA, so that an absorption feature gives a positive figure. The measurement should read 4.3 AA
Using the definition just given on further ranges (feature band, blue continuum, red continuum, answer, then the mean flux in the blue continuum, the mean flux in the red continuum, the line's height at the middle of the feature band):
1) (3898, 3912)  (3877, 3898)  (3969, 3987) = -2.33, 15.6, 18.2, 16.1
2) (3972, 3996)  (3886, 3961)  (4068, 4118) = -0.86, 17.9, 20.5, 18.8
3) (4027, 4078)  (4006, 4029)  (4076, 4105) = -1.88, 22.9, 20.1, 21.6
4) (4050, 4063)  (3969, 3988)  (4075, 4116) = -1.81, 18.3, 20.2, 19.6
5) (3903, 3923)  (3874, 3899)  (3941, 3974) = -4.09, 16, 16.9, 16.4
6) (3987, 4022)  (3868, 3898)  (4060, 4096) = -3.09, 17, 21.6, 19.9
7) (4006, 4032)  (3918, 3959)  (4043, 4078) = -2.13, 17.9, 22.4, 20.9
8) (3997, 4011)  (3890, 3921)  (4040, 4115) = -1.32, 18.4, 21.2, 20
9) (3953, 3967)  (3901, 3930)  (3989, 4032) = 2.19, 18.9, 21.9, 20.3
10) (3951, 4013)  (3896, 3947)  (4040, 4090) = 2.29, 18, 22.1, 19.7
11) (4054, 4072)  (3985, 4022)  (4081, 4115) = -2.01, 21.5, 19.8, 20.4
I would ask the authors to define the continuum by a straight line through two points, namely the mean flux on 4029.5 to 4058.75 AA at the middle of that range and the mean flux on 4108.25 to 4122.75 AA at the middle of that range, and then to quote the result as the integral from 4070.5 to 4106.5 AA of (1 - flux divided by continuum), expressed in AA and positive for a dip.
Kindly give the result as 3.3 AA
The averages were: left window 22.4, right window 22.1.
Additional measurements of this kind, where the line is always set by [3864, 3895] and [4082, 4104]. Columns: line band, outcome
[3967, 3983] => 1.2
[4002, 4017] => -2.9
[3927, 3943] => 2.0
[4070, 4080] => -1.1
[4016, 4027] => -2.5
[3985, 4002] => -1.5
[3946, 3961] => -0.8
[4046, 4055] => -1.1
